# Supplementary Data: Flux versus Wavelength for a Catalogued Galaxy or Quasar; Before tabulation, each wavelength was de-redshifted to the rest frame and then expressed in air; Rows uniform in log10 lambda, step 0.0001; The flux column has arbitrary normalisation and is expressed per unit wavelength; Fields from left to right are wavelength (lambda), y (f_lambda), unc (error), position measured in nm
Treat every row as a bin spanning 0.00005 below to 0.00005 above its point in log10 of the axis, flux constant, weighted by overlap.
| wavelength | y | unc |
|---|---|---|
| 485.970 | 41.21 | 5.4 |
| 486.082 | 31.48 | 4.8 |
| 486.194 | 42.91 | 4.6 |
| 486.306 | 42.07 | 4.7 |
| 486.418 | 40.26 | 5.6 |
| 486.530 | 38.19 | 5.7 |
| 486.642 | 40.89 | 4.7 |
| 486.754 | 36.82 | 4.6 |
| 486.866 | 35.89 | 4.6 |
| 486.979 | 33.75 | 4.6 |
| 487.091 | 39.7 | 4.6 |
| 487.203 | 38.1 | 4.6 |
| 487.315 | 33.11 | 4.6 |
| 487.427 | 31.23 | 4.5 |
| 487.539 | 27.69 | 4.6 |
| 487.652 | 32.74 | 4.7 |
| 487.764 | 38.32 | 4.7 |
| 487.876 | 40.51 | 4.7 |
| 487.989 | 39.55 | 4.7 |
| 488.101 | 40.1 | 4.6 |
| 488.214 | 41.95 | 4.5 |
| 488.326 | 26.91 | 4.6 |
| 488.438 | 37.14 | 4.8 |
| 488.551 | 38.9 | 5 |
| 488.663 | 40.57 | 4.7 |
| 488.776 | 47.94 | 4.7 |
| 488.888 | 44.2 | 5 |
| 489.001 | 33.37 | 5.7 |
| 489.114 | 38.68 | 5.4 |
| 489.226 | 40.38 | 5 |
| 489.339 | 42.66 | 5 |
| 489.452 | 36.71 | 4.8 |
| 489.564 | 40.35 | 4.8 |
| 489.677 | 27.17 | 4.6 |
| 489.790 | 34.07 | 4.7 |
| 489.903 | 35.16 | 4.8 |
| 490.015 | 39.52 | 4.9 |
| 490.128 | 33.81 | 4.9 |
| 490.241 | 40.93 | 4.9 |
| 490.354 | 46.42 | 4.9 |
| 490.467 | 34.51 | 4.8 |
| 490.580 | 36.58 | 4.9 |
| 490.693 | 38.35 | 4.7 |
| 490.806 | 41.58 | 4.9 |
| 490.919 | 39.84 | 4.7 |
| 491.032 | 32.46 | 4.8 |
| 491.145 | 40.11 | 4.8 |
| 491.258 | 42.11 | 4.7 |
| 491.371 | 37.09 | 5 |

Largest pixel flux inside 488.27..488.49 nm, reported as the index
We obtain 37.14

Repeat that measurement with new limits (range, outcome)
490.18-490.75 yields 46.42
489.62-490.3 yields 40.93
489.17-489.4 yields 42.66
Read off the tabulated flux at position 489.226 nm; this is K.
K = 40.38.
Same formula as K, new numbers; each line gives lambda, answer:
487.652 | 32.74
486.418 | 40.26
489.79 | 34.07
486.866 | 35.89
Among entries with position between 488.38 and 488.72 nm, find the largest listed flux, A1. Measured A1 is 40.57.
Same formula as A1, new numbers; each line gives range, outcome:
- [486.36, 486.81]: 40.89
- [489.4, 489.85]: 40.35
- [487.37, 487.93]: 40.51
